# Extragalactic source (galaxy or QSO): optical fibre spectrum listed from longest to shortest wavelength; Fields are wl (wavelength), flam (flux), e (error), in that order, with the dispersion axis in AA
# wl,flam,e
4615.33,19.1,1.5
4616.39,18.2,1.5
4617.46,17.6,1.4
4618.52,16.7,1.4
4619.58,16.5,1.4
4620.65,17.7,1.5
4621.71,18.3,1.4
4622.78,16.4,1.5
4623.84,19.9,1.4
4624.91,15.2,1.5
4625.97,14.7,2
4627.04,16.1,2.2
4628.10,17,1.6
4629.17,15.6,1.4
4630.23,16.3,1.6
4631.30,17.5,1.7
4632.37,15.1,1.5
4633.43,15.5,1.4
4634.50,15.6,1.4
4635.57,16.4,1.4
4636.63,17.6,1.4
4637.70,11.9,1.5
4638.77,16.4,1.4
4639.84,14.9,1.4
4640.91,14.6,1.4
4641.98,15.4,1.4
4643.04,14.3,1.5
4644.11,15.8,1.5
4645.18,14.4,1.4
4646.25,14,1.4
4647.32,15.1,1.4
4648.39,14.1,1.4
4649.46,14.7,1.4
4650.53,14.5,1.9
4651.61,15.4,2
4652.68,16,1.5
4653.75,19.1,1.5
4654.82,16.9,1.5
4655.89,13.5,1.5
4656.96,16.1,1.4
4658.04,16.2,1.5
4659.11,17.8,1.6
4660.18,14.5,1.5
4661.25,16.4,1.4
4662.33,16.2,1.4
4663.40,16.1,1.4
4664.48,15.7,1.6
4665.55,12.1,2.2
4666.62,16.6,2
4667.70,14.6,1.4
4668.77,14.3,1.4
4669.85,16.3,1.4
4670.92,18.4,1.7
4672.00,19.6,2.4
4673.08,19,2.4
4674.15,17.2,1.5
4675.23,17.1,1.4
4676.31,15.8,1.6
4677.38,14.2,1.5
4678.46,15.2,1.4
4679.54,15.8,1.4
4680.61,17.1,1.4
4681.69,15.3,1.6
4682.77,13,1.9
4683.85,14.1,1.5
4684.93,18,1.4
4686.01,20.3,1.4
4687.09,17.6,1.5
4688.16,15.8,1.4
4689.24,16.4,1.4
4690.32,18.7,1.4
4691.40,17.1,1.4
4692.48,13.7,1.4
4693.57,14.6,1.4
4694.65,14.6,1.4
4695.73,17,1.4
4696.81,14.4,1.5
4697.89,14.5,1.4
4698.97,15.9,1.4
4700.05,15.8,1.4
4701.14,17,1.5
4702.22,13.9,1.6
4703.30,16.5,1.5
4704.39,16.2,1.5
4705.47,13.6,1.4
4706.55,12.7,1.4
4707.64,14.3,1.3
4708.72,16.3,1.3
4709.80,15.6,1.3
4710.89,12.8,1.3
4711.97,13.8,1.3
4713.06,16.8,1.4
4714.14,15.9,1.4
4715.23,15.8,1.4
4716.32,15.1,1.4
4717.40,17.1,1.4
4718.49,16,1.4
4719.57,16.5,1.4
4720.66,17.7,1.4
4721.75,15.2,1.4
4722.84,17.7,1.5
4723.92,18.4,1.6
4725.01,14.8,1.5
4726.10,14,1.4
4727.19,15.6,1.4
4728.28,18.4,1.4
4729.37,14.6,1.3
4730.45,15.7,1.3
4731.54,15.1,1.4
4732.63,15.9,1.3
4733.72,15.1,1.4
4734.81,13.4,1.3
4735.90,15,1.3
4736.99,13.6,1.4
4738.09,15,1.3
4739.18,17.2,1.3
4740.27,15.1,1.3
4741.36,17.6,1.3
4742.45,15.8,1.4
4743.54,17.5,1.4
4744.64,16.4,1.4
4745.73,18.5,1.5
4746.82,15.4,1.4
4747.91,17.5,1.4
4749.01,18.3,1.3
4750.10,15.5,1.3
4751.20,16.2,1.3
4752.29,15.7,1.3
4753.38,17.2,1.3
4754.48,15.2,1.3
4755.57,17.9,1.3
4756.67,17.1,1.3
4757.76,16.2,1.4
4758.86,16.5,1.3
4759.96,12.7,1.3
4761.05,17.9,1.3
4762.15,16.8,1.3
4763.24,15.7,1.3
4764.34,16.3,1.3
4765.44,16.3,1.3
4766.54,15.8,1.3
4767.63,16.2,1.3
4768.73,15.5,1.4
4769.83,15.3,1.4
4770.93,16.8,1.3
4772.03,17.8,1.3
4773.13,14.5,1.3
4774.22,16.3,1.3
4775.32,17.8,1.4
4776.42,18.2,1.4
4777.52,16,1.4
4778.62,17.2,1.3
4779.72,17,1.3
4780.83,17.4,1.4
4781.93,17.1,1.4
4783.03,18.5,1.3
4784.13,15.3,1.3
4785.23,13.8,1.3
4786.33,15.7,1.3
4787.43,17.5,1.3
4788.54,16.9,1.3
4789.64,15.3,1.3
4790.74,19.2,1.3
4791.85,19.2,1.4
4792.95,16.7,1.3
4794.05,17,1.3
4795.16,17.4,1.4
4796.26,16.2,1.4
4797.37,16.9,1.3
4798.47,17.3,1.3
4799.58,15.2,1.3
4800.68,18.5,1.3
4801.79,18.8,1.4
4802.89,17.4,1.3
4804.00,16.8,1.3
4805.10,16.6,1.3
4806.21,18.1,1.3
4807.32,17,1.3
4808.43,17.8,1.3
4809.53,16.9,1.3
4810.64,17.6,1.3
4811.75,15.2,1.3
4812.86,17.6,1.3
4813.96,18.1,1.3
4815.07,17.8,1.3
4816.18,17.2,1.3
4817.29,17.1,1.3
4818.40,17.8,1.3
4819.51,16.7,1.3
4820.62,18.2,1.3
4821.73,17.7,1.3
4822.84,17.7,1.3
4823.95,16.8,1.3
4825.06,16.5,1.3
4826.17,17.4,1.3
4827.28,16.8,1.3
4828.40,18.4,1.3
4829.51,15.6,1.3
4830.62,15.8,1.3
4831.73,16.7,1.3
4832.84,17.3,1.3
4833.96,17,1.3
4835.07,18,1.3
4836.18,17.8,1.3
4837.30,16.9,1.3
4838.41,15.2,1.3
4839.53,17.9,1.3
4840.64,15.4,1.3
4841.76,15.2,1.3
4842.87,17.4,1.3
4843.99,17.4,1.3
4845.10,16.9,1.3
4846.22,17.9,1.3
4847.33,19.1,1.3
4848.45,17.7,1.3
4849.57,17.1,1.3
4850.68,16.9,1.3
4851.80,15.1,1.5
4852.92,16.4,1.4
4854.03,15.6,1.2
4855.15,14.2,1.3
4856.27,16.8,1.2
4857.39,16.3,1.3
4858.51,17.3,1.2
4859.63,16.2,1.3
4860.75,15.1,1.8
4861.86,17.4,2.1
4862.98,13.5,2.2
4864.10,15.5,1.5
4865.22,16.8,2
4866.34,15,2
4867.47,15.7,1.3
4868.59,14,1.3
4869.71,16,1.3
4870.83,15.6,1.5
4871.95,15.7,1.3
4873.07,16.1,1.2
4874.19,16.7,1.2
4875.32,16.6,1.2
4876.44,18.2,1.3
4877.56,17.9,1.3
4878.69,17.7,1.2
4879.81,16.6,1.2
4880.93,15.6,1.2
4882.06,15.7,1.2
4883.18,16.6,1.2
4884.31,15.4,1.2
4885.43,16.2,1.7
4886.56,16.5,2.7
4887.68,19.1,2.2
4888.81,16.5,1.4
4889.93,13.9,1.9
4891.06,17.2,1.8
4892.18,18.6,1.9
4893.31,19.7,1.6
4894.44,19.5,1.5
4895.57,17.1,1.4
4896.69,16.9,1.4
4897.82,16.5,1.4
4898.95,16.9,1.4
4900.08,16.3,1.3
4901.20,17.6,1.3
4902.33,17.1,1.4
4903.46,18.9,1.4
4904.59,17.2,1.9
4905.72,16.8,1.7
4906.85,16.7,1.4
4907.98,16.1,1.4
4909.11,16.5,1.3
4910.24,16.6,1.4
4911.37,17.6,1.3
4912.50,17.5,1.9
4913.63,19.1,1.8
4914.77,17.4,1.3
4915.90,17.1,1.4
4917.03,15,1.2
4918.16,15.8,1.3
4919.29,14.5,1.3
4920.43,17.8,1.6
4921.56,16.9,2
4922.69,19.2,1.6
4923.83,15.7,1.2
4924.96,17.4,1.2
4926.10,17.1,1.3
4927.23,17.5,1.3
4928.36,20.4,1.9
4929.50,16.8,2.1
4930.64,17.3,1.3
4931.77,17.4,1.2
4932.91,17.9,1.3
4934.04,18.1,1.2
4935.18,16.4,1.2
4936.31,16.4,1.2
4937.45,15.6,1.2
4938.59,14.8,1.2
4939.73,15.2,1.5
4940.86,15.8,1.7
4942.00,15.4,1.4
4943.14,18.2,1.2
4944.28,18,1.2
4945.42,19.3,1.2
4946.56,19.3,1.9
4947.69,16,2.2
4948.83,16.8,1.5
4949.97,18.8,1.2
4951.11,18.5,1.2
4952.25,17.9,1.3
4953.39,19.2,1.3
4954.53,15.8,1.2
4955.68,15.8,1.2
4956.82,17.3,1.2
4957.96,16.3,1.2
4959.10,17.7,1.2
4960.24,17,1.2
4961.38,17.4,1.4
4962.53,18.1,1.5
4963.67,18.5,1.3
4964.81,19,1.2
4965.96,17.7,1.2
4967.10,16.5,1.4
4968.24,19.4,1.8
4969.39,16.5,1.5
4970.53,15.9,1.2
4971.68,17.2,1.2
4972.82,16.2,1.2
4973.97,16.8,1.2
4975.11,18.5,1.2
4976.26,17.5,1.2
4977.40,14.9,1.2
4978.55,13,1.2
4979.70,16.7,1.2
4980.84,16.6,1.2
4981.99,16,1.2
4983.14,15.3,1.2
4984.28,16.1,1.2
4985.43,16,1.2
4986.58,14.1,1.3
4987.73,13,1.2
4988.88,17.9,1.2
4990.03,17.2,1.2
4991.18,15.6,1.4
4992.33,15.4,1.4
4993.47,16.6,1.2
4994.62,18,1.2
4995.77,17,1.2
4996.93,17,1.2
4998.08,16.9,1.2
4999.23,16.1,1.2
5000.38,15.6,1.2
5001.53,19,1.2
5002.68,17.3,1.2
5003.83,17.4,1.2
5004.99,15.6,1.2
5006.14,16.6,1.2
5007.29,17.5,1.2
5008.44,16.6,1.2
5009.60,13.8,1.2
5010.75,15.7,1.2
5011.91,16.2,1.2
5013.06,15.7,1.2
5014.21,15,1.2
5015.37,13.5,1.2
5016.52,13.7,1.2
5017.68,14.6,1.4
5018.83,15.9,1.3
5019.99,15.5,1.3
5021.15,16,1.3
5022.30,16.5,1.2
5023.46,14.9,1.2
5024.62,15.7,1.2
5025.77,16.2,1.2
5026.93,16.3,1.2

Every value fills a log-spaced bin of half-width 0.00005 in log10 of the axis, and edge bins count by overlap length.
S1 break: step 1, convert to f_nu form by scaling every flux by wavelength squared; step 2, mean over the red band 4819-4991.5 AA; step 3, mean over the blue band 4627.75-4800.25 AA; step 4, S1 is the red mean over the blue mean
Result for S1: 1.1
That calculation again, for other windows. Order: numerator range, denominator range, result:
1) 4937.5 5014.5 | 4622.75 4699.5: 1.20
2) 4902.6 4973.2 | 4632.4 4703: 1.22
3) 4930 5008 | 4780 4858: 1.06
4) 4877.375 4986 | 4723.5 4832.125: 1.09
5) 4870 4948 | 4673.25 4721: 1.18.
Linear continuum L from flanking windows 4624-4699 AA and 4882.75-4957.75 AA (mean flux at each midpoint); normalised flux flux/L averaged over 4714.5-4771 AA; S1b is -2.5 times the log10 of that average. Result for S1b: 0.01 mag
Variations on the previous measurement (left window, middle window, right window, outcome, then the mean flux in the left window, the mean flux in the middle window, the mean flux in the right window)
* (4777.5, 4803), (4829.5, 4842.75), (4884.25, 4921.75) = 0.02 mag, 17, 16.6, 17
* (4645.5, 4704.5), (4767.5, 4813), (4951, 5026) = -0.05 mag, 15.9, 16.9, 16.4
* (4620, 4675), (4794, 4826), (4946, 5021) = -0.07 mag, 15.9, 17.2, 16.6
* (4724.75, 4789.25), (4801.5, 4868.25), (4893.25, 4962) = -0.01 mag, 16.2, 16.8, 17.2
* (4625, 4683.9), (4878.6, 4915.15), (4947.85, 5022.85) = -0.05 mag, 15.7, 17.1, 16.5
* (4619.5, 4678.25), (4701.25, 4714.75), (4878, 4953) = 0.09 mag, 15.9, 14.9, 17.1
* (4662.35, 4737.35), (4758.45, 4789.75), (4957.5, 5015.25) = -0.03 mag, 15.8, 16.4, 16.5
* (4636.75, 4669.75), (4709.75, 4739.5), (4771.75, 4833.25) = 0.04 mag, 15.3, 15.6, 17.1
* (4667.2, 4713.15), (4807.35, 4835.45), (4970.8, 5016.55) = -0.08 mag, 15.8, 17.2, 16.1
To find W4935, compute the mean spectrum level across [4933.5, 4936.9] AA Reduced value 16.9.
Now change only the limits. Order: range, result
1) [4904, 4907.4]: 16.9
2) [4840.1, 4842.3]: 15.3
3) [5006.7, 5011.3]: 15.9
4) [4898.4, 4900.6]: 16.6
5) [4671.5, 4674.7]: 18.6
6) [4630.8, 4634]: 16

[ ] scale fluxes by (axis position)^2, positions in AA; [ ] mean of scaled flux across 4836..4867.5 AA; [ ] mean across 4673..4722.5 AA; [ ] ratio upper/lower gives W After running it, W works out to 1.11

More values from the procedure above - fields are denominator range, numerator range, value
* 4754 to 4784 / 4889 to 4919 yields 1.10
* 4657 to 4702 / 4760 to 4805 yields 1.09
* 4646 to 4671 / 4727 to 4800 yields 1.10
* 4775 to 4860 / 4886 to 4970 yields 1.06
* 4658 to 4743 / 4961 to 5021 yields 1.16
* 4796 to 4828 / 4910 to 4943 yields 1.03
